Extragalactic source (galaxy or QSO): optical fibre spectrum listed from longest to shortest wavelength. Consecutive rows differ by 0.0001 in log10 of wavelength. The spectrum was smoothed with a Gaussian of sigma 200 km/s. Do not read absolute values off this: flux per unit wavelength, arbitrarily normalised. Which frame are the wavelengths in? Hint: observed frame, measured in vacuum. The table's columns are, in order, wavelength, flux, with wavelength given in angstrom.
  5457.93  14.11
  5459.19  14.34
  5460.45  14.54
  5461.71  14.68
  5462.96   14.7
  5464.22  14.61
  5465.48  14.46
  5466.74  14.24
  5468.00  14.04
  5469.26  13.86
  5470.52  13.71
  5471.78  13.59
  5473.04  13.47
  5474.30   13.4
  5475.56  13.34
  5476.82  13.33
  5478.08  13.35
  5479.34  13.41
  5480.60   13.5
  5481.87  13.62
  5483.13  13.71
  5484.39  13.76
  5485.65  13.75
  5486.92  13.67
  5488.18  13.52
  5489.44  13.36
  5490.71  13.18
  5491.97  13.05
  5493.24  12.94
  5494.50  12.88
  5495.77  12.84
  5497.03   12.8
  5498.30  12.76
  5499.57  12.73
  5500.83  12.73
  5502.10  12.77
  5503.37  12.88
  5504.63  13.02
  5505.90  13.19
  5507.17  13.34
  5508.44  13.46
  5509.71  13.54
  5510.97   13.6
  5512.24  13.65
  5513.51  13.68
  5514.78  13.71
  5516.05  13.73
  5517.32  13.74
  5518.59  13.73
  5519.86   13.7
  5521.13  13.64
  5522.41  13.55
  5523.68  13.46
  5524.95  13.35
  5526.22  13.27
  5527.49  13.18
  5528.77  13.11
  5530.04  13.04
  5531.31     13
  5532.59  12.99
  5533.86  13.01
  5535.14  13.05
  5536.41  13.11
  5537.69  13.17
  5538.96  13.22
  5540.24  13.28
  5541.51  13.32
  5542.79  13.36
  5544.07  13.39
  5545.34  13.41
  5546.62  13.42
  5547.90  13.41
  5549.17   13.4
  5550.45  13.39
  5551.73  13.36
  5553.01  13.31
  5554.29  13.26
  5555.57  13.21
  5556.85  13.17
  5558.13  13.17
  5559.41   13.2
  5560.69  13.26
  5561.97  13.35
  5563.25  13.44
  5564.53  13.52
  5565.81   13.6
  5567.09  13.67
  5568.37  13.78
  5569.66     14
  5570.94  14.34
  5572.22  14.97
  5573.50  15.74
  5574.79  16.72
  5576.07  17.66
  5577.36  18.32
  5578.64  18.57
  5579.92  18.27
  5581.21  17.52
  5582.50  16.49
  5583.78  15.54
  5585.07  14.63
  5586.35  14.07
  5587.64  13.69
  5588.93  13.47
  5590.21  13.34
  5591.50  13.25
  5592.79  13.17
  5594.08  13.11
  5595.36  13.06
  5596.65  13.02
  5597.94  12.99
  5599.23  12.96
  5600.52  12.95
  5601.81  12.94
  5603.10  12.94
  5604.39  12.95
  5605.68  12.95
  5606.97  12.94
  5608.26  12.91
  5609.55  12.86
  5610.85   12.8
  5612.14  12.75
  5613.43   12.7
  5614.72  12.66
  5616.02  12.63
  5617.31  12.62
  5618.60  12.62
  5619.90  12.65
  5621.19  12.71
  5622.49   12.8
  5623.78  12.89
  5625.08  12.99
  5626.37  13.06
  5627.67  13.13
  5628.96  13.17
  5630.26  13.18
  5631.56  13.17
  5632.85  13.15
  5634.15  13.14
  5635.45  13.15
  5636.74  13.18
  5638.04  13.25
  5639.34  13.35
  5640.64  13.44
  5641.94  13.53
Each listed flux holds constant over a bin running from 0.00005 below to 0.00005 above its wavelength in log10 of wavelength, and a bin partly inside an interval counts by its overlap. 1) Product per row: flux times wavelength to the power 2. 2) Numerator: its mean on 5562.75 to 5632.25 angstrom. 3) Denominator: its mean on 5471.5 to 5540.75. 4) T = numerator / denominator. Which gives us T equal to 1.08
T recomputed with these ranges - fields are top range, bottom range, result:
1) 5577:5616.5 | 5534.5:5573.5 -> 1.05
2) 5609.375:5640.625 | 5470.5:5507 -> 1.03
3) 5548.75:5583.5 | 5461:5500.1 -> 1.12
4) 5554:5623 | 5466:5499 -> 1.07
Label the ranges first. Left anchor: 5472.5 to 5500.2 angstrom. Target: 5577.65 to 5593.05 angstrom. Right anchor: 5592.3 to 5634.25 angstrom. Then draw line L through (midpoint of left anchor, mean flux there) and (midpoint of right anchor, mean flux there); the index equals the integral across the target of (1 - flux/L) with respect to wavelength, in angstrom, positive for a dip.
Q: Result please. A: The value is -2.7 angstrom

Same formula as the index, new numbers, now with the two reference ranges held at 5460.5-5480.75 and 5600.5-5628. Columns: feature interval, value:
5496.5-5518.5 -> 0.56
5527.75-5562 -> 0.27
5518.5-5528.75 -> 0.04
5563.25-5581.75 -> -3.58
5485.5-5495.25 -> 0.34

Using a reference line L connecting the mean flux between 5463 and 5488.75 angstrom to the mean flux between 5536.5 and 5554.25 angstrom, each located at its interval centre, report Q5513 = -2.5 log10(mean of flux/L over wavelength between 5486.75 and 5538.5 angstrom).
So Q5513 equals 0.02 mag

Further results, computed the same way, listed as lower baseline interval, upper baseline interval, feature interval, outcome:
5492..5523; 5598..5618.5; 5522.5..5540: 0.000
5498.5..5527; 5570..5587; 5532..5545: 0.105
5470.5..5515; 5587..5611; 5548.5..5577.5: -0.075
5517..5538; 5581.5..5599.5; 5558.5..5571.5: 0.002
